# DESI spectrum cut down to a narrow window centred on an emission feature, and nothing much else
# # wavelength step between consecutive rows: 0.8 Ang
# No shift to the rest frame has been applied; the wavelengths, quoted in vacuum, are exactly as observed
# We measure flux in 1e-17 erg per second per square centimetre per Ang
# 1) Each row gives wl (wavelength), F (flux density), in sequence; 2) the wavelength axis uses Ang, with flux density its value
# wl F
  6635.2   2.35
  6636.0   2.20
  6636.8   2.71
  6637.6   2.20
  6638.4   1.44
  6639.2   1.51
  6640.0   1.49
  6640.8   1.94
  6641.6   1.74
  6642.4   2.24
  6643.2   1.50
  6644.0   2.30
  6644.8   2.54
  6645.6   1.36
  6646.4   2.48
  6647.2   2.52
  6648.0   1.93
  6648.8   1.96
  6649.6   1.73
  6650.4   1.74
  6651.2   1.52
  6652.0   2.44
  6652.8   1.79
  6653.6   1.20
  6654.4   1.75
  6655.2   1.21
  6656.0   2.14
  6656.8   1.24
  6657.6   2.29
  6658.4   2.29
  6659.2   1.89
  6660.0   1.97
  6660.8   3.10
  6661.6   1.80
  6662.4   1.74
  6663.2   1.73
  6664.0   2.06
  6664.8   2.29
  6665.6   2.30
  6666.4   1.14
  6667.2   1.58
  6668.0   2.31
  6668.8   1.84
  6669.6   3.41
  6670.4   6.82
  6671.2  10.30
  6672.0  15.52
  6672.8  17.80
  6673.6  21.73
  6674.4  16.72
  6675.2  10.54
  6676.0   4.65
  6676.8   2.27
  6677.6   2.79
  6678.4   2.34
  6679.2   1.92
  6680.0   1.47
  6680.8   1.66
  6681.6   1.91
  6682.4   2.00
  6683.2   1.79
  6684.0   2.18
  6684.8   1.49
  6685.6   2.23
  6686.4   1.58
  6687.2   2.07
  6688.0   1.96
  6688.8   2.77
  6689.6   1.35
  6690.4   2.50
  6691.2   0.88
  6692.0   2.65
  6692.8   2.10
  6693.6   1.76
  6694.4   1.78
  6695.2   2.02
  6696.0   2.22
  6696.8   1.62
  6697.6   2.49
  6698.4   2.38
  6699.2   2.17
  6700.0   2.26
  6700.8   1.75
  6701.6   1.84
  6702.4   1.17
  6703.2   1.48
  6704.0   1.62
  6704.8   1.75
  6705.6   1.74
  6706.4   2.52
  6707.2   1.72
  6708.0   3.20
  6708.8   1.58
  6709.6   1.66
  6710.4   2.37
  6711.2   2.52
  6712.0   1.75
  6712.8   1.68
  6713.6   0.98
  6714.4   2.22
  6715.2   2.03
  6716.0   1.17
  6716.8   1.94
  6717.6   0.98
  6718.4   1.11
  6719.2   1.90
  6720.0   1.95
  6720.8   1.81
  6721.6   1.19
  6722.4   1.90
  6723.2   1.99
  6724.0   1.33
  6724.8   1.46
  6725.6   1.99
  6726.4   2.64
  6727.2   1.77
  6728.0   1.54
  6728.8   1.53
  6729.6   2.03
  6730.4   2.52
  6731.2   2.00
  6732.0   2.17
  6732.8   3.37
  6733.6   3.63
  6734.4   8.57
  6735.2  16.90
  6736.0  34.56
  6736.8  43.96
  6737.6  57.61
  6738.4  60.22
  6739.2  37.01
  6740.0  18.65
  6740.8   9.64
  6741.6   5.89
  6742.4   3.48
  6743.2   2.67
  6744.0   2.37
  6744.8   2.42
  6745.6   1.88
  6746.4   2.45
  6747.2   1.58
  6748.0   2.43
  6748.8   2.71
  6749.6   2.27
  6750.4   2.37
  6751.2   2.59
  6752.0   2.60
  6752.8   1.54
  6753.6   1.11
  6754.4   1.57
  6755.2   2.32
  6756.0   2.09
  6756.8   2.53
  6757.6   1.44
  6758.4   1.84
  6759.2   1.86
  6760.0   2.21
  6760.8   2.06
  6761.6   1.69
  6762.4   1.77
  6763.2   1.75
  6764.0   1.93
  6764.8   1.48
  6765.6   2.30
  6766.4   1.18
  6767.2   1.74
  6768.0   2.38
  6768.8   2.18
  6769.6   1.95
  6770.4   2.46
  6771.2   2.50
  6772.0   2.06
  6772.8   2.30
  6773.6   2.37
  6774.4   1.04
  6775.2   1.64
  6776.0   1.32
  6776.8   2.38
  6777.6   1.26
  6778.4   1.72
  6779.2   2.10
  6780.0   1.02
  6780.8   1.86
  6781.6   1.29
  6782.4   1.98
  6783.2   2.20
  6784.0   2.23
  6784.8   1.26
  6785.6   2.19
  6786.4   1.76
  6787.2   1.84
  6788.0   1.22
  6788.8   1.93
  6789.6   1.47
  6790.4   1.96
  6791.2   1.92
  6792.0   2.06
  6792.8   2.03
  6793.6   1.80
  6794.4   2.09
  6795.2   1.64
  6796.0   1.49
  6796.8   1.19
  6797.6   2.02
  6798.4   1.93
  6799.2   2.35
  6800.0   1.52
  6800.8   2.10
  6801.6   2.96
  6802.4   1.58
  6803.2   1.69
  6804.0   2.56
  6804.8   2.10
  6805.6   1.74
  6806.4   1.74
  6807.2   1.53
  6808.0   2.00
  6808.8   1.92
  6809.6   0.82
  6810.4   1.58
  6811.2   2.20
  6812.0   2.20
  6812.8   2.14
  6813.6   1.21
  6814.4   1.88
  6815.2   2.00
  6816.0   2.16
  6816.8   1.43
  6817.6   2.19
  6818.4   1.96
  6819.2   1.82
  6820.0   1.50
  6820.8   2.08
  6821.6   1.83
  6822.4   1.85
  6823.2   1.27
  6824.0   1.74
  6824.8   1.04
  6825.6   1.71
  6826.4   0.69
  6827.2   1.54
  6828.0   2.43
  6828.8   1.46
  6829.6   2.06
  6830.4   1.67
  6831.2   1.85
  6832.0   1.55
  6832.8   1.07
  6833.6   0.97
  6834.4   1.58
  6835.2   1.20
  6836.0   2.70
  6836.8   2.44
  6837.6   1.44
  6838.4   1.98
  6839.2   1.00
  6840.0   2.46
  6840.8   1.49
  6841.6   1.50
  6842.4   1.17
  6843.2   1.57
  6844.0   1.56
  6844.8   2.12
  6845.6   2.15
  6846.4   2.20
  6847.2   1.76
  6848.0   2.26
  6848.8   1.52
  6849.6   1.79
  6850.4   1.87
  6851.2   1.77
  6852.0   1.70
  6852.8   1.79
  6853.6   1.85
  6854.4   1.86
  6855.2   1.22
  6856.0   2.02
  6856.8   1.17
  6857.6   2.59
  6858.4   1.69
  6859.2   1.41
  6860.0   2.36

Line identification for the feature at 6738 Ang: [O III]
